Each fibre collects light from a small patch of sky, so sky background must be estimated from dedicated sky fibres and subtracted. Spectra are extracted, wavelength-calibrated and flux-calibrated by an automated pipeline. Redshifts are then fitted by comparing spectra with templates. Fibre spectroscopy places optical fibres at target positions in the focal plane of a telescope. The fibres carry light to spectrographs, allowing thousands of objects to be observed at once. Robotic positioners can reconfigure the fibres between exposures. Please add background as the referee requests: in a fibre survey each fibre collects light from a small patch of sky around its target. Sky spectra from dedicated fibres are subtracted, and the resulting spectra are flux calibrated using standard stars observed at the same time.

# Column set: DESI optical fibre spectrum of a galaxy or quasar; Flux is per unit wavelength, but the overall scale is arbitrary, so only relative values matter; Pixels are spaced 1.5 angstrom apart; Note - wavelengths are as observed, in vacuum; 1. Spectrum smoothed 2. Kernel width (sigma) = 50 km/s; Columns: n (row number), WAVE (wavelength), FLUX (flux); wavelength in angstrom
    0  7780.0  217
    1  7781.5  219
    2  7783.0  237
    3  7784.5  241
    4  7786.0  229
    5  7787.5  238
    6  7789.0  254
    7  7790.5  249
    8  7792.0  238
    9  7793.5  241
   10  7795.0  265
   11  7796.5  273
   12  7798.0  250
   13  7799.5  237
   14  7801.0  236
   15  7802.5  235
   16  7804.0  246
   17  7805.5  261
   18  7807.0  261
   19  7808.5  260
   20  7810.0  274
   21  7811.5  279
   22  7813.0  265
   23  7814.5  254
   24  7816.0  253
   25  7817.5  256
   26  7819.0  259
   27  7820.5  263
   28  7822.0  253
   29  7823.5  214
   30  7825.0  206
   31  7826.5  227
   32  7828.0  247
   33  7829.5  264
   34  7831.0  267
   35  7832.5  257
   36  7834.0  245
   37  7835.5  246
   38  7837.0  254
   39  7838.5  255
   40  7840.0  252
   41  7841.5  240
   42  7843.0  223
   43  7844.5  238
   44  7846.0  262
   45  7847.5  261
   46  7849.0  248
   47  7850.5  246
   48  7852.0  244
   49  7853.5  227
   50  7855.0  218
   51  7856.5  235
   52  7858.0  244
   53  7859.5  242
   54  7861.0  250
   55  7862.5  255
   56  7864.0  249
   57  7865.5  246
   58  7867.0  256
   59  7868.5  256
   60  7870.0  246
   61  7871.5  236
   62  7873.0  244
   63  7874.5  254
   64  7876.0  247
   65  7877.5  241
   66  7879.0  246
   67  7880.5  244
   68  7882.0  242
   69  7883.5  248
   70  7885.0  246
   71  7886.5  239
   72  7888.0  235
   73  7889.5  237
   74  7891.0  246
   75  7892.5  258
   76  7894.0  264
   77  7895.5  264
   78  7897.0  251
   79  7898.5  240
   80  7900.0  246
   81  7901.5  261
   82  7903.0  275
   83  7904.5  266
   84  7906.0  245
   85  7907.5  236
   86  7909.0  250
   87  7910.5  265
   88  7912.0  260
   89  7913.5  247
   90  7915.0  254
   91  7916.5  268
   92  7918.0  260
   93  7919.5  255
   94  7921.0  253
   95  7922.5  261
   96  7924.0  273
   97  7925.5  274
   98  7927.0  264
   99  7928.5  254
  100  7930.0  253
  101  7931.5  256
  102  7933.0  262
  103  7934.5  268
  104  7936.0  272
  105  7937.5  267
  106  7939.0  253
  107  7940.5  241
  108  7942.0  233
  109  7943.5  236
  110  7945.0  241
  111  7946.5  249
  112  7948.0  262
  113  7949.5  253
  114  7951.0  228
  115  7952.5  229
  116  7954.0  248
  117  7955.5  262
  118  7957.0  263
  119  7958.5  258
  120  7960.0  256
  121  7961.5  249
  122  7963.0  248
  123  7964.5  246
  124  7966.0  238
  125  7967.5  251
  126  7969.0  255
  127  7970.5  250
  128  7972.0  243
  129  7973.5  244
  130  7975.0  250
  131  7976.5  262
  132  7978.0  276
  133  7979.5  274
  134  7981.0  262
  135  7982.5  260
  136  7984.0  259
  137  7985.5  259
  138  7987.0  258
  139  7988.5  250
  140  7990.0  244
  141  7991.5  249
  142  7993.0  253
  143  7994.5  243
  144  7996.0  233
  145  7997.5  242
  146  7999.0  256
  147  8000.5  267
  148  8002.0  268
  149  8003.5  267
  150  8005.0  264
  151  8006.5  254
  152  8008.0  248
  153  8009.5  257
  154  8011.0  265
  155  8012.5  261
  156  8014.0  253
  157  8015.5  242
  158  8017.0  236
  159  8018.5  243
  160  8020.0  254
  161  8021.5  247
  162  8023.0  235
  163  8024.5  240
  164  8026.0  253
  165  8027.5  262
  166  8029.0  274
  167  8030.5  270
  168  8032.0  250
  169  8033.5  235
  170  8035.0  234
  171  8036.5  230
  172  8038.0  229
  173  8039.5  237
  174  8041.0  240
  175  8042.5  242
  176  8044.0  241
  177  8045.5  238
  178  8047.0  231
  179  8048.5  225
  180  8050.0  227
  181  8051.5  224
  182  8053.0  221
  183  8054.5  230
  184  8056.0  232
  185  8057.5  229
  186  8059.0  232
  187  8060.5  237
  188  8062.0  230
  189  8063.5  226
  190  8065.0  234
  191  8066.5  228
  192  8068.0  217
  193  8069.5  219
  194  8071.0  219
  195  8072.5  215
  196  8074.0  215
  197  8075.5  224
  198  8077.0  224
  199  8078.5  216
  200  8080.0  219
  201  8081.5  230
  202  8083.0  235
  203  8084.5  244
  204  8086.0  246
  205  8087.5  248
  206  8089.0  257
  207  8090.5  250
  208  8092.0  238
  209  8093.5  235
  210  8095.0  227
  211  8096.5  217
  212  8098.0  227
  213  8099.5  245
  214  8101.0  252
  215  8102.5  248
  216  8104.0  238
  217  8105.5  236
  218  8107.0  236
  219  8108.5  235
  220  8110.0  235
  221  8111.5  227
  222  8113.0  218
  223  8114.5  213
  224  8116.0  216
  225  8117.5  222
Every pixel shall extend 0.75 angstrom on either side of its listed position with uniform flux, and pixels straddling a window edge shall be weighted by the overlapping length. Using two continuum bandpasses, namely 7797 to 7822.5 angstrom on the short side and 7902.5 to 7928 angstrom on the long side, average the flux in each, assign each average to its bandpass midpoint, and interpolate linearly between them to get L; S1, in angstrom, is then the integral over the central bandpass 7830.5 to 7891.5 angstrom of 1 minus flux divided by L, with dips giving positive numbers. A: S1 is 2.8 angstrom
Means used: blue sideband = 256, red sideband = 259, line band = 245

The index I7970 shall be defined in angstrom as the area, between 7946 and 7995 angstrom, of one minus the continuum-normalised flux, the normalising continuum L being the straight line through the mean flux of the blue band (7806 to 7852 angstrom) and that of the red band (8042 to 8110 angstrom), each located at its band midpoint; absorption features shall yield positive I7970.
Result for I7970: -2.5 angstrom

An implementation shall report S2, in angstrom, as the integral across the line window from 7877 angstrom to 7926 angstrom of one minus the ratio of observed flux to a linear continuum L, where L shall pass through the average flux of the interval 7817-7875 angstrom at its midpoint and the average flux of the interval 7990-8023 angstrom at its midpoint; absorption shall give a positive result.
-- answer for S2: -1.0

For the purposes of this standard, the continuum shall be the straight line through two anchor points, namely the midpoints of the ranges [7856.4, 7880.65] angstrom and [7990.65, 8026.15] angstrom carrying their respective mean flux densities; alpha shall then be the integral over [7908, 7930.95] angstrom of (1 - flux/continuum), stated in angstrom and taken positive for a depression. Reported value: -1.0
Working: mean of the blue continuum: 247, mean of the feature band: 259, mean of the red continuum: 251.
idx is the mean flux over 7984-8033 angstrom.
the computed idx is 253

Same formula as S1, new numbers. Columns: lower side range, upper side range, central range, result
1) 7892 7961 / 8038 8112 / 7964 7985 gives -0.6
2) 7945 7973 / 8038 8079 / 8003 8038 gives -2.1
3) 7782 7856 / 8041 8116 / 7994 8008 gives -1.1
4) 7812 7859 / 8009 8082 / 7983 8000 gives -0.8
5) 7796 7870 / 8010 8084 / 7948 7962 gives -0.5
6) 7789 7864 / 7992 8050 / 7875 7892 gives 0.3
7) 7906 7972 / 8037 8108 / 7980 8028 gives -1.9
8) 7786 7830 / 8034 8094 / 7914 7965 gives -3.0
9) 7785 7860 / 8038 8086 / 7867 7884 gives -0.2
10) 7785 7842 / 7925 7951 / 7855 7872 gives 0.4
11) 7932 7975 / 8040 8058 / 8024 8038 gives -0.8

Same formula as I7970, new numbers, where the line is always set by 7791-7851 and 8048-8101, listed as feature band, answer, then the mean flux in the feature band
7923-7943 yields -1.46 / 259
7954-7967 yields -0.71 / 252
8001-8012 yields -1.17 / 261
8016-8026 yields -0.38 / 243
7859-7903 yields -0.52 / 248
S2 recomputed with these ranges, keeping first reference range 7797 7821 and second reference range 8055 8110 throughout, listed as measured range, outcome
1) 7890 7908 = -0.46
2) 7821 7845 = 0.98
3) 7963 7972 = -0.20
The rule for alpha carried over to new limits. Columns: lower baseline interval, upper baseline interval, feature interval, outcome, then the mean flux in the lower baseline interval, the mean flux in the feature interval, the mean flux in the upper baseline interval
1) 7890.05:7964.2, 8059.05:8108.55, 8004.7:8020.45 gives -0.6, 255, 252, 232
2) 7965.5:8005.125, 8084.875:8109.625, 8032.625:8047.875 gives 0.7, 255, 236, 240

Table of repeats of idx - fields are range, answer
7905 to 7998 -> 253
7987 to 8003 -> 251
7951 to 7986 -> 253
